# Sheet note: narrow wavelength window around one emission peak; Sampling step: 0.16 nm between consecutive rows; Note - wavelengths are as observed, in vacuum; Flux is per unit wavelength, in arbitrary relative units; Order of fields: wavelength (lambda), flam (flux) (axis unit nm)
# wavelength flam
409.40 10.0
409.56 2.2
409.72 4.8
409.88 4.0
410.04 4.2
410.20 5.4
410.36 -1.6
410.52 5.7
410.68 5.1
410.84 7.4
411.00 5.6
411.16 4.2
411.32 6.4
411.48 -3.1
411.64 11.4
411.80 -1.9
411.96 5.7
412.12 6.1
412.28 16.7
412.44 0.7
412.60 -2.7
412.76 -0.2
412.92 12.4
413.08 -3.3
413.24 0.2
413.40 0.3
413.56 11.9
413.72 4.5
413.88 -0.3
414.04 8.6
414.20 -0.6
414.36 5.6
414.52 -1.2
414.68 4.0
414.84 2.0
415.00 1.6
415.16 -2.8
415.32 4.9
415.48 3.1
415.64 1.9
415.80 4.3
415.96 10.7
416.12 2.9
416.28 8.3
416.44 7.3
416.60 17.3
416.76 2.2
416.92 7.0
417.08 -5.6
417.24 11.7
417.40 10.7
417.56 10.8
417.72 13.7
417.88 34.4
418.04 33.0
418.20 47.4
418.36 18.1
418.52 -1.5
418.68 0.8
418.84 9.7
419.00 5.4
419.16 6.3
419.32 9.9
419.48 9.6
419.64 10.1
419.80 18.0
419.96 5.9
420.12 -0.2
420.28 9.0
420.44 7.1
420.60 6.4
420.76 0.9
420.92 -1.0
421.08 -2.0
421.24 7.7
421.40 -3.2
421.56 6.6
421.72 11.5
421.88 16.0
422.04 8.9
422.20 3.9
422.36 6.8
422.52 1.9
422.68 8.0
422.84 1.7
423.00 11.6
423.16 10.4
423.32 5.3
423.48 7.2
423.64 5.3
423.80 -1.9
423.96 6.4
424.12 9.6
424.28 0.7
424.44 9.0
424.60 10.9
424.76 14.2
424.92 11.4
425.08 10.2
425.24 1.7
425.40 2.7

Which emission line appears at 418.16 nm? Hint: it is [O II]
